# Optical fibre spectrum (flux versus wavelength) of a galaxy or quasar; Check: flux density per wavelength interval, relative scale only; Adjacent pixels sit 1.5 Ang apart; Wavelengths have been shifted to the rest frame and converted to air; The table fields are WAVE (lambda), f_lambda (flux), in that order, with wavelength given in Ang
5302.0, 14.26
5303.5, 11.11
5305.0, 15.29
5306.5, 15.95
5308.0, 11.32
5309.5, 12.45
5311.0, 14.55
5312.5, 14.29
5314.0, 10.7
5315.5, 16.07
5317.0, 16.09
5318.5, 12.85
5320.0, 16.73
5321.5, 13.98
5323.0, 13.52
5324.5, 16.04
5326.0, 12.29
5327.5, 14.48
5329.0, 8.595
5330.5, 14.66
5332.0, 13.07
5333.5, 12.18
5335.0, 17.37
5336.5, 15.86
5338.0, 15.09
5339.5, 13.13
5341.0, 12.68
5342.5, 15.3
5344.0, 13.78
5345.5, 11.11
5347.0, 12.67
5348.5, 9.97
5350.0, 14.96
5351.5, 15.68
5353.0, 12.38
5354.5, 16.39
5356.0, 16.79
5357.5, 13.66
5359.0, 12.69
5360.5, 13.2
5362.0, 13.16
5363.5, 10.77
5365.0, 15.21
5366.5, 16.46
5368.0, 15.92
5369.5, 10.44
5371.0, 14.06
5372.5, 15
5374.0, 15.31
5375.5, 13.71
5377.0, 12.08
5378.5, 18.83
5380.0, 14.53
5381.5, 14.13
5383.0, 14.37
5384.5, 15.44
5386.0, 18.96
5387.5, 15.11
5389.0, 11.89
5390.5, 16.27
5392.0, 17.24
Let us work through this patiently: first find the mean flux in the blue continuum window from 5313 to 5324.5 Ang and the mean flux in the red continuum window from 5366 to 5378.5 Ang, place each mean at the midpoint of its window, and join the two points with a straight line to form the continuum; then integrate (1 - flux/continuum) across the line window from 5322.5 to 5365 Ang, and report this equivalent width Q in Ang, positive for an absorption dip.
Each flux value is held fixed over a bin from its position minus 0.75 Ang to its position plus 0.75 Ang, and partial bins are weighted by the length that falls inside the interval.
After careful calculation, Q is 2.14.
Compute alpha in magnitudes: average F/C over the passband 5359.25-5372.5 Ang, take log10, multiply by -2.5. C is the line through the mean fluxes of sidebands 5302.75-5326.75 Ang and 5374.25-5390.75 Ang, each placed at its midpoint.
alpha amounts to 0.08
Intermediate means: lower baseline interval 14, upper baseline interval 15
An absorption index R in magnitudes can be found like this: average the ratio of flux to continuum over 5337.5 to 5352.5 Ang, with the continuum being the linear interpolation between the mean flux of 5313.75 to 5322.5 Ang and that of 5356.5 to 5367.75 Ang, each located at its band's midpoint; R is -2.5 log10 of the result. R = 0.055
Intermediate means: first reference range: 14.6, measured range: 13.4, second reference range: 13.8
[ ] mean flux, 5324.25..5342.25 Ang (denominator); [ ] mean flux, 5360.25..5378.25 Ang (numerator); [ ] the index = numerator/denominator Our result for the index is 1.01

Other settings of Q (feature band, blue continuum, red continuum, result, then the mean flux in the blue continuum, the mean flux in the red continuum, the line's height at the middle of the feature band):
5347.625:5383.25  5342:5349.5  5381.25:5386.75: 0.21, 12.6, 15.9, 14.3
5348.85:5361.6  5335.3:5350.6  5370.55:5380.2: -0.24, 13.6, 14.8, 14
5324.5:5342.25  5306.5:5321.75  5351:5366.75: 0.40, 14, 14.1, 14.1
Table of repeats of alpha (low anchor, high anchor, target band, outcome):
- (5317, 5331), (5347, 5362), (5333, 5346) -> -0.02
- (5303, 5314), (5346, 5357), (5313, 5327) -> -0.05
